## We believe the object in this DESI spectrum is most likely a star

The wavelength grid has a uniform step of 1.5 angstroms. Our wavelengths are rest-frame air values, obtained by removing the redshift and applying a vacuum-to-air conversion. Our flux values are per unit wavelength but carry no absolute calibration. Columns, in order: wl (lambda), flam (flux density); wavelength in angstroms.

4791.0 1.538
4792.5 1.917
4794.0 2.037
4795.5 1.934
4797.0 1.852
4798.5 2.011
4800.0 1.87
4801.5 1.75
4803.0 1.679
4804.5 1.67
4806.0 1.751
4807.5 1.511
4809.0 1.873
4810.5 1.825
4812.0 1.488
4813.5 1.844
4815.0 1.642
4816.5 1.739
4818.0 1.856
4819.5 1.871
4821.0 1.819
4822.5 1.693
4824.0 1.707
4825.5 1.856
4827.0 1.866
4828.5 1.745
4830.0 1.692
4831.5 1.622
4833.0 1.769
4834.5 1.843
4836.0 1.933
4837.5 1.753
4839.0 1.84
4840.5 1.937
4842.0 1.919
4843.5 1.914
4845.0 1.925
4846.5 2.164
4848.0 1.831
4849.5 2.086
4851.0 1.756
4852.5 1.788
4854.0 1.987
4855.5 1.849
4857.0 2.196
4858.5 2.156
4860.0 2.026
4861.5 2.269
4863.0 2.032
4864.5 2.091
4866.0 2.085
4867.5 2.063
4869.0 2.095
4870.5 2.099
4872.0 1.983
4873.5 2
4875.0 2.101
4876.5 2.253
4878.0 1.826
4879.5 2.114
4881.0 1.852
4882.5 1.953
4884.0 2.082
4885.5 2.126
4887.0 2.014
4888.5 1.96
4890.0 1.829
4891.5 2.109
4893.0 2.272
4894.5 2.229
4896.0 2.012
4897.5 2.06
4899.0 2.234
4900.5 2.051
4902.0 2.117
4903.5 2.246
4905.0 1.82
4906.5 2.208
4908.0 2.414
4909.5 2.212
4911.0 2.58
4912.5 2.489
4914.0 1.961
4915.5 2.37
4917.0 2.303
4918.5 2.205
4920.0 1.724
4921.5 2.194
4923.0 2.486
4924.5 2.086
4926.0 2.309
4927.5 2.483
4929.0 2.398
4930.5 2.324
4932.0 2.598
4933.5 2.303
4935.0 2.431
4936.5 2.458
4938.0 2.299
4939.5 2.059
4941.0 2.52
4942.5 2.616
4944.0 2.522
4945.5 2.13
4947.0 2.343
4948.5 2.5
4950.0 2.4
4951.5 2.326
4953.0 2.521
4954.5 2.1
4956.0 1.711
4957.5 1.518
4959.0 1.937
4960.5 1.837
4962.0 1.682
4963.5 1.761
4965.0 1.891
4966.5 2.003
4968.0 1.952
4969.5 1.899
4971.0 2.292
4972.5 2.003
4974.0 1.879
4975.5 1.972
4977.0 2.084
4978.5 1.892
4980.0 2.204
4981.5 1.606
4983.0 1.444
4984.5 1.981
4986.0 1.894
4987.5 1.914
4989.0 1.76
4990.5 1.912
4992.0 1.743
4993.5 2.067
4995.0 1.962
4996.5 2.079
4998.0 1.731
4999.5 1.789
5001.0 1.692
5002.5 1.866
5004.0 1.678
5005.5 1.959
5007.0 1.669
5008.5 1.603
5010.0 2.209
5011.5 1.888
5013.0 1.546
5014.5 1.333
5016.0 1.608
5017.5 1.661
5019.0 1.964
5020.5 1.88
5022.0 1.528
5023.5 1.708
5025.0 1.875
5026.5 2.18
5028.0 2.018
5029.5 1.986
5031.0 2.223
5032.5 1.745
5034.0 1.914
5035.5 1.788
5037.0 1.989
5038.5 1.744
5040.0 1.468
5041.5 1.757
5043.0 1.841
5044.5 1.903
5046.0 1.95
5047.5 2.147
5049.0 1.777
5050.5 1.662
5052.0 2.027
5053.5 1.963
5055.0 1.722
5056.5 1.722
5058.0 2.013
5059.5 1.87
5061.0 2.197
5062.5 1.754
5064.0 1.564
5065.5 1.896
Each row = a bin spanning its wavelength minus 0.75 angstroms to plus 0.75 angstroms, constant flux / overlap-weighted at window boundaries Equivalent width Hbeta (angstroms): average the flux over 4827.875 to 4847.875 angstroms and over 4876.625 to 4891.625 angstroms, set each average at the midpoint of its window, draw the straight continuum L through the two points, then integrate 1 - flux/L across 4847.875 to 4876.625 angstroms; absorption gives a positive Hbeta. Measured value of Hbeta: -1.7 angstroms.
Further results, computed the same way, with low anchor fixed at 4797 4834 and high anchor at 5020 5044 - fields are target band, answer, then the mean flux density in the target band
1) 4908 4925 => -4.19 angstroms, 2.25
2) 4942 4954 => -3.91 angstroms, 2.41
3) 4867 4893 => -3.59 angstroms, 2.03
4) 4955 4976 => -0.67 angstroms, 1.88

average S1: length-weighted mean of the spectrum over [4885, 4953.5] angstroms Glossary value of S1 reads 2.26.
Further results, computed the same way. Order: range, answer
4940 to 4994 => 2.02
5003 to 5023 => 1.73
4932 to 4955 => 2.38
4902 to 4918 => 2.25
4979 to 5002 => 1.85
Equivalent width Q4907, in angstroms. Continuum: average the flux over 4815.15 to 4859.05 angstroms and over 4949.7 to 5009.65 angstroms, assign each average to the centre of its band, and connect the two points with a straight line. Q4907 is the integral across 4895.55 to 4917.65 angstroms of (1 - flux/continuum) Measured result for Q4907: -3.8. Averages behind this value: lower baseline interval 1.86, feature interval 2.21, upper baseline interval 1.9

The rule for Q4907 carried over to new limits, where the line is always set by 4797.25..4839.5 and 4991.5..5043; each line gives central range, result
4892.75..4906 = -2.4 angstroms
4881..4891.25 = -1.2 angstroms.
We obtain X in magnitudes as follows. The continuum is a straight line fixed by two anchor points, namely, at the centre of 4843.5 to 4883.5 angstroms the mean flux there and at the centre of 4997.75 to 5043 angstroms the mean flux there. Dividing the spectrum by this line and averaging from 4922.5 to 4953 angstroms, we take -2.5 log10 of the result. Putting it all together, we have -0.24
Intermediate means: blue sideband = 2.02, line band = 2.38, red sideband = 1.8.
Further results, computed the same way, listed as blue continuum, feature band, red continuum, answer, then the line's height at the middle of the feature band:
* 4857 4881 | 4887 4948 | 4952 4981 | -0.12 mag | 2.02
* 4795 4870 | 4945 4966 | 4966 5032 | -0.10 mag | 1.87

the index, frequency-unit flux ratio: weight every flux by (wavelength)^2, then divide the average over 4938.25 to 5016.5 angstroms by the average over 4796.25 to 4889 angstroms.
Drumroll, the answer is 1.1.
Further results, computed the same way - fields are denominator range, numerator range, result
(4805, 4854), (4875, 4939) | 1.25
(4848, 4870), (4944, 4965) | 1.06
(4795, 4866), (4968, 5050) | 1.07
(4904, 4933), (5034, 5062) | 0.86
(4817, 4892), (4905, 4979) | 1.16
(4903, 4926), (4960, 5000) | 0.88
